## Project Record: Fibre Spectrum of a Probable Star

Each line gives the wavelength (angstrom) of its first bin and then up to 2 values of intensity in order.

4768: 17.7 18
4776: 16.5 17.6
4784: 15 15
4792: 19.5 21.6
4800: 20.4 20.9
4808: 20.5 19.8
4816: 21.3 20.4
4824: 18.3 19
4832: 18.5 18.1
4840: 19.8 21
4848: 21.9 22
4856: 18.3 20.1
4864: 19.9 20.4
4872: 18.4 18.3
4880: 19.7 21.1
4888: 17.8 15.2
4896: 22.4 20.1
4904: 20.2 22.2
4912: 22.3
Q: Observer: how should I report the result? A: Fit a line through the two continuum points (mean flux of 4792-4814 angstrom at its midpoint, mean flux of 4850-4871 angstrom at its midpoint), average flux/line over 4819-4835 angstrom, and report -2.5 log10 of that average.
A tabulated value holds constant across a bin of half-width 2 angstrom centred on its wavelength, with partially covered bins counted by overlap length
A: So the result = 0.08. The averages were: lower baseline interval 20.5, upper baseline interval 20.1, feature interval 18.9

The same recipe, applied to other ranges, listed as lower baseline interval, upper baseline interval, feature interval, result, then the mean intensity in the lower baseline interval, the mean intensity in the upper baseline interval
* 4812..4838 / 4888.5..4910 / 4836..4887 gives -0.02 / 19.3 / 19.9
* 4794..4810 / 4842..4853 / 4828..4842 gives 0.14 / 20.9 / 21.6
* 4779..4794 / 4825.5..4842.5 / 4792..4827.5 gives -0.14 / 16.7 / 18.9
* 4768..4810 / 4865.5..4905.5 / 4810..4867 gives -0.05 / 18.5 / 19.4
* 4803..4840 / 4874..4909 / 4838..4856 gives -0.07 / 19.6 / 19.6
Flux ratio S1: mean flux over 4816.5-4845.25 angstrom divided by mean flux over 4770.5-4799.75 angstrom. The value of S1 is 1.09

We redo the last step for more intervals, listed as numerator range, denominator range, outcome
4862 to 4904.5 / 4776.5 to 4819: 1.01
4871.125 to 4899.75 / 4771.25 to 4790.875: 1.16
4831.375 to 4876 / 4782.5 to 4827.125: 1.02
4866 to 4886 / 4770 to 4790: 1.19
